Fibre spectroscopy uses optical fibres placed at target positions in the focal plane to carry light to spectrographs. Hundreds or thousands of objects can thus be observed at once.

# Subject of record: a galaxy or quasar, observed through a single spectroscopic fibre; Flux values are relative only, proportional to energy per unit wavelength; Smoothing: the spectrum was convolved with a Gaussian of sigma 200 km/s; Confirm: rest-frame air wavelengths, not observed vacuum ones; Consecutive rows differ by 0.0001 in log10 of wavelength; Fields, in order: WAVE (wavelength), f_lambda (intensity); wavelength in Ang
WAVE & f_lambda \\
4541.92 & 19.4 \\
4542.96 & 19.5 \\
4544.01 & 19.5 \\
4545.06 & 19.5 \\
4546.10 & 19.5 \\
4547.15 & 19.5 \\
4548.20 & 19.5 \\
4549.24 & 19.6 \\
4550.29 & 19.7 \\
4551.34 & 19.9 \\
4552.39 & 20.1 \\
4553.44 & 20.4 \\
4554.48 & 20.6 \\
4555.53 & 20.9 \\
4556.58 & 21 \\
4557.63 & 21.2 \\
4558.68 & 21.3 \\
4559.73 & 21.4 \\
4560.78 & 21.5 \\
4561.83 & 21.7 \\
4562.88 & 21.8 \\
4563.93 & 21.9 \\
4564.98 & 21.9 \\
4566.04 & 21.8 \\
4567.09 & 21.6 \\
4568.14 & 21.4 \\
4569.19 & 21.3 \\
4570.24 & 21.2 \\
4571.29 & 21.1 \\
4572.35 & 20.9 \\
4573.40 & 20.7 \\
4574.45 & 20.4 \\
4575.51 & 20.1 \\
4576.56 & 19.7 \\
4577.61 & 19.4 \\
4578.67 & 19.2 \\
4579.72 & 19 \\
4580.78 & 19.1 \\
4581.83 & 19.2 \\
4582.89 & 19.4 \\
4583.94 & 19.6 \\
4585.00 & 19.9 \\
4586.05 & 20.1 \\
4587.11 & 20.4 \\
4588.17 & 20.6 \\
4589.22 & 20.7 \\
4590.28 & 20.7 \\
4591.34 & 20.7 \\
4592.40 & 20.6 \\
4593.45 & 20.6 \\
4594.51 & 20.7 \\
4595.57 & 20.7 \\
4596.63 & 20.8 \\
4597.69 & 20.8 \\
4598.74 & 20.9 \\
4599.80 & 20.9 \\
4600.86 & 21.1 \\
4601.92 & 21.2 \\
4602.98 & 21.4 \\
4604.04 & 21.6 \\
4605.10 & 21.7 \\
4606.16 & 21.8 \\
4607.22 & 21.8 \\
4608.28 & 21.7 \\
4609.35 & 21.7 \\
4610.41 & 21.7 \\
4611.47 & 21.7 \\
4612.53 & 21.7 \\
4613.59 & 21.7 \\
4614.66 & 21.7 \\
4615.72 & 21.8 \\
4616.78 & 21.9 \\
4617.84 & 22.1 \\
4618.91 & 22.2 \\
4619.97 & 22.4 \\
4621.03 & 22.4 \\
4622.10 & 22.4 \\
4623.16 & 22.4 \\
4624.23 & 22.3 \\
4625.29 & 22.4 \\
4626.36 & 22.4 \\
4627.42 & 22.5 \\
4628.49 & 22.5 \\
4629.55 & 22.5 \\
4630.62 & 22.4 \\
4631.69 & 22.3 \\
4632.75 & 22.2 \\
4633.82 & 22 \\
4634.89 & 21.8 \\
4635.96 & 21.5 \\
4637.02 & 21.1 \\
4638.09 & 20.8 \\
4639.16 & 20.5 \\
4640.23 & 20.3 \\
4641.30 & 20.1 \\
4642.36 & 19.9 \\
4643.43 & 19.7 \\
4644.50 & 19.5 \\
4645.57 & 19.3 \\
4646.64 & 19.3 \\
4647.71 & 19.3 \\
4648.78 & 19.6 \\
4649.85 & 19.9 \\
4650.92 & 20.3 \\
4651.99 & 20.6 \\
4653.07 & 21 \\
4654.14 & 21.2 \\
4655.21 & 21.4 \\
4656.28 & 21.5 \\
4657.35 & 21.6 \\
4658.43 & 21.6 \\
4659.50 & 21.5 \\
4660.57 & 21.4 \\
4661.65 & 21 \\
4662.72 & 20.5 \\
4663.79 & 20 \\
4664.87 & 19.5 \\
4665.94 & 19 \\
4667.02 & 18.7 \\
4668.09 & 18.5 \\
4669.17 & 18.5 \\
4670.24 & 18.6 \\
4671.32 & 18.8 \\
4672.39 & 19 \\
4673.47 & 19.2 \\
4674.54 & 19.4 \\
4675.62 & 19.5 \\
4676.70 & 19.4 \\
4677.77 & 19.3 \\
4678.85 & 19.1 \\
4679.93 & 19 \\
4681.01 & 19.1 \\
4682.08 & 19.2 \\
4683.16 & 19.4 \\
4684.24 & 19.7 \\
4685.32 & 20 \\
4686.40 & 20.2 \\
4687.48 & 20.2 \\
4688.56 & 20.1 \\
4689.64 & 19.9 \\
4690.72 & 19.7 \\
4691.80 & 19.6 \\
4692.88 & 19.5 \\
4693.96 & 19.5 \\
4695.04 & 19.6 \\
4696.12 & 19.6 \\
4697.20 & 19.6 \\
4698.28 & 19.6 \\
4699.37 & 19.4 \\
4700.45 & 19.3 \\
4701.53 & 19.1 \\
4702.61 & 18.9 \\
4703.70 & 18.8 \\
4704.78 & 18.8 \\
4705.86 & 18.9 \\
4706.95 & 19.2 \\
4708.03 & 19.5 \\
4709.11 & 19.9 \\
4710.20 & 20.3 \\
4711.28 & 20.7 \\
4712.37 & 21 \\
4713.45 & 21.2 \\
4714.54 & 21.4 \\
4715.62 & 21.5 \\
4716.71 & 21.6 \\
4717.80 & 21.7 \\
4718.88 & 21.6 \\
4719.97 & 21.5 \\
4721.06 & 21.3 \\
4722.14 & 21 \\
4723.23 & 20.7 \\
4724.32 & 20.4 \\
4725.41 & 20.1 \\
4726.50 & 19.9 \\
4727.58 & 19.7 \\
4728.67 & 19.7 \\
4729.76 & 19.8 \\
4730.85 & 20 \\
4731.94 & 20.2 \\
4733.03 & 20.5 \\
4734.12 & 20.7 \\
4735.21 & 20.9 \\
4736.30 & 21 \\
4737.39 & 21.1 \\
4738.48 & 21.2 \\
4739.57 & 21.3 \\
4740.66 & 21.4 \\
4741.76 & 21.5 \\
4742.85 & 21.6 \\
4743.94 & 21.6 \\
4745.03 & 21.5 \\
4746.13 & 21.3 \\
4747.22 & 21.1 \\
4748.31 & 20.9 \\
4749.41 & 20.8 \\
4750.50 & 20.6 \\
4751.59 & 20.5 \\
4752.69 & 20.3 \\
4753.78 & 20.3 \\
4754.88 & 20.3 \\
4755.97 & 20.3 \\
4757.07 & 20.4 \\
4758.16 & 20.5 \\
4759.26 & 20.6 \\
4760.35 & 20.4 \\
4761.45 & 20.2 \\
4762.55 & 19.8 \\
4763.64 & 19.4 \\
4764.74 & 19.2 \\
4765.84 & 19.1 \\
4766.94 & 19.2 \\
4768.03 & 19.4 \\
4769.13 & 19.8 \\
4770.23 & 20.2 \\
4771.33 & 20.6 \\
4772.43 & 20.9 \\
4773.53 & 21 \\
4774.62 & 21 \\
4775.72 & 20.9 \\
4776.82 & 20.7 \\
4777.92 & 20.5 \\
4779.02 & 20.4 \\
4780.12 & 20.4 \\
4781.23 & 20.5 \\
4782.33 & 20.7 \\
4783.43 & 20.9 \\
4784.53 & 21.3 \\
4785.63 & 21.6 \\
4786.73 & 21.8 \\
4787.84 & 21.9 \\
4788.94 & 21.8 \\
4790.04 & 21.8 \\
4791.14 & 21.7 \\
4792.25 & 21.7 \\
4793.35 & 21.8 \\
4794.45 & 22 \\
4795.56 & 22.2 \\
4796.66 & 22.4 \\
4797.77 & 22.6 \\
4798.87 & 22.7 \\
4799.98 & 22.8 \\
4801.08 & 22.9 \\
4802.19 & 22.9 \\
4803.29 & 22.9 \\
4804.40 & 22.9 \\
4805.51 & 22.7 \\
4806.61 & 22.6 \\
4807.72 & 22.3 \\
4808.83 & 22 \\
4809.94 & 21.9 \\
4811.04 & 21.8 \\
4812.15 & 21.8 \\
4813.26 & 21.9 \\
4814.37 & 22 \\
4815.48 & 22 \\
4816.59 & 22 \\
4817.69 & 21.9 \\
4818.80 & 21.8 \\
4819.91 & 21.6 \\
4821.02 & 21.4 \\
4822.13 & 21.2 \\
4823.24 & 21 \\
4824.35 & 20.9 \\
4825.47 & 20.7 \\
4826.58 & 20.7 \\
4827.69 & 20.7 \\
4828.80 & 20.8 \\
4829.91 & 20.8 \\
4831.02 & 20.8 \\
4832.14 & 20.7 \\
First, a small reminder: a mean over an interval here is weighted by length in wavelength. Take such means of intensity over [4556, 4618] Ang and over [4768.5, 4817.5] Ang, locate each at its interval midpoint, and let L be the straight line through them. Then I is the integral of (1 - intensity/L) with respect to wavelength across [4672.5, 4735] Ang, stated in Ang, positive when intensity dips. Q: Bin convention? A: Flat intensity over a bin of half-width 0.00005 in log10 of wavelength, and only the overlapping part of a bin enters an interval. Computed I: 4.08 Ang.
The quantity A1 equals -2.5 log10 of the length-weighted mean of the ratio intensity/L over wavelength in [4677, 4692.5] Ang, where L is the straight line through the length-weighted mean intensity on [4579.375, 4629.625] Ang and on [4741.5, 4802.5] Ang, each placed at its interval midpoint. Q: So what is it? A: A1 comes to 0.08 mag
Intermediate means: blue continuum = 21.3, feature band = 19.6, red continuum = 21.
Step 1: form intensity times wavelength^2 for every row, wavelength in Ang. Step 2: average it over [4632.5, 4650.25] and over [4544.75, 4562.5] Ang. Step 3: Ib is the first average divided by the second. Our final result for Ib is 1.03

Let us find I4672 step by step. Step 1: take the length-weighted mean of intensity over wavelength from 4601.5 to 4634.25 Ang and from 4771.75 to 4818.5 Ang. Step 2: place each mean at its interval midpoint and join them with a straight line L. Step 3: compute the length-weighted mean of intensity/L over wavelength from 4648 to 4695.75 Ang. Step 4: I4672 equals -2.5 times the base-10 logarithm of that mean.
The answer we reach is 0.11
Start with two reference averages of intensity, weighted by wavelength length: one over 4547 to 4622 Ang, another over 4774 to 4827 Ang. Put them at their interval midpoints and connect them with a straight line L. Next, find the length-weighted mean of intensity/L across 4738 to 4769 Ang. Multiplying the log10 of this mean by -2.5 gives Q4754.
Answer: 0.053 mag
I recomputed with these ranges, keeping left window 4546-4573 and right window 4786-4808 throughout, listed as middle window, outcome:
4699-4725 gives 1.8 Ang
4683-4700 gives 1.5 Ang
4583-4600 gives 0.5 Ang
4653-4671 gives 1.0 Ang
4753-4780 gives 2.3 Ang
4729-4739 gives 0.6 Ang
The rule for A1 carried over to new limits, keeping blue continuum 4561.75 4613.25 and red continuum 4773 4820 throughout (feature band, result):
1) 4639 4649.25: 0.07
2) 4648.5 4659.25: 0.01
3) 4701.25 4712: 0.10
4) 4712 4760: 0.04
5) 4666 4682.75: 0.12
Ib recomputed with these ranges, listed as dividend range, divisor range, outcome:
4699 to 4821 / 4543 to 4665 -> 1.07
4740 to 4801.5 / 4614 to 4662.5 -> 1.04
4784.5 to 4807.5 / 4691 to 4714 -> 1.18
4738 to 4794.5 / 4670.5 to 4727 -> 1.07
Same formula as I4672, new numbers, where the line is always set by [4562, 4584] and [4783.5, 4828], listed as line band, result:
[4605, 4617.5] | -0.05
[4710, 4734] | 0.04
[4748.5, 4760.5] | 0.06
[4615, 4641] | -0.05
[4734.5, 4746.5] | 0.01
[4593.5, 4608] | -0.02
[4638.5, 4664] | 0.03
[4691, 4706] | 0.10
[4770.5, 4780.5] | 0.05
